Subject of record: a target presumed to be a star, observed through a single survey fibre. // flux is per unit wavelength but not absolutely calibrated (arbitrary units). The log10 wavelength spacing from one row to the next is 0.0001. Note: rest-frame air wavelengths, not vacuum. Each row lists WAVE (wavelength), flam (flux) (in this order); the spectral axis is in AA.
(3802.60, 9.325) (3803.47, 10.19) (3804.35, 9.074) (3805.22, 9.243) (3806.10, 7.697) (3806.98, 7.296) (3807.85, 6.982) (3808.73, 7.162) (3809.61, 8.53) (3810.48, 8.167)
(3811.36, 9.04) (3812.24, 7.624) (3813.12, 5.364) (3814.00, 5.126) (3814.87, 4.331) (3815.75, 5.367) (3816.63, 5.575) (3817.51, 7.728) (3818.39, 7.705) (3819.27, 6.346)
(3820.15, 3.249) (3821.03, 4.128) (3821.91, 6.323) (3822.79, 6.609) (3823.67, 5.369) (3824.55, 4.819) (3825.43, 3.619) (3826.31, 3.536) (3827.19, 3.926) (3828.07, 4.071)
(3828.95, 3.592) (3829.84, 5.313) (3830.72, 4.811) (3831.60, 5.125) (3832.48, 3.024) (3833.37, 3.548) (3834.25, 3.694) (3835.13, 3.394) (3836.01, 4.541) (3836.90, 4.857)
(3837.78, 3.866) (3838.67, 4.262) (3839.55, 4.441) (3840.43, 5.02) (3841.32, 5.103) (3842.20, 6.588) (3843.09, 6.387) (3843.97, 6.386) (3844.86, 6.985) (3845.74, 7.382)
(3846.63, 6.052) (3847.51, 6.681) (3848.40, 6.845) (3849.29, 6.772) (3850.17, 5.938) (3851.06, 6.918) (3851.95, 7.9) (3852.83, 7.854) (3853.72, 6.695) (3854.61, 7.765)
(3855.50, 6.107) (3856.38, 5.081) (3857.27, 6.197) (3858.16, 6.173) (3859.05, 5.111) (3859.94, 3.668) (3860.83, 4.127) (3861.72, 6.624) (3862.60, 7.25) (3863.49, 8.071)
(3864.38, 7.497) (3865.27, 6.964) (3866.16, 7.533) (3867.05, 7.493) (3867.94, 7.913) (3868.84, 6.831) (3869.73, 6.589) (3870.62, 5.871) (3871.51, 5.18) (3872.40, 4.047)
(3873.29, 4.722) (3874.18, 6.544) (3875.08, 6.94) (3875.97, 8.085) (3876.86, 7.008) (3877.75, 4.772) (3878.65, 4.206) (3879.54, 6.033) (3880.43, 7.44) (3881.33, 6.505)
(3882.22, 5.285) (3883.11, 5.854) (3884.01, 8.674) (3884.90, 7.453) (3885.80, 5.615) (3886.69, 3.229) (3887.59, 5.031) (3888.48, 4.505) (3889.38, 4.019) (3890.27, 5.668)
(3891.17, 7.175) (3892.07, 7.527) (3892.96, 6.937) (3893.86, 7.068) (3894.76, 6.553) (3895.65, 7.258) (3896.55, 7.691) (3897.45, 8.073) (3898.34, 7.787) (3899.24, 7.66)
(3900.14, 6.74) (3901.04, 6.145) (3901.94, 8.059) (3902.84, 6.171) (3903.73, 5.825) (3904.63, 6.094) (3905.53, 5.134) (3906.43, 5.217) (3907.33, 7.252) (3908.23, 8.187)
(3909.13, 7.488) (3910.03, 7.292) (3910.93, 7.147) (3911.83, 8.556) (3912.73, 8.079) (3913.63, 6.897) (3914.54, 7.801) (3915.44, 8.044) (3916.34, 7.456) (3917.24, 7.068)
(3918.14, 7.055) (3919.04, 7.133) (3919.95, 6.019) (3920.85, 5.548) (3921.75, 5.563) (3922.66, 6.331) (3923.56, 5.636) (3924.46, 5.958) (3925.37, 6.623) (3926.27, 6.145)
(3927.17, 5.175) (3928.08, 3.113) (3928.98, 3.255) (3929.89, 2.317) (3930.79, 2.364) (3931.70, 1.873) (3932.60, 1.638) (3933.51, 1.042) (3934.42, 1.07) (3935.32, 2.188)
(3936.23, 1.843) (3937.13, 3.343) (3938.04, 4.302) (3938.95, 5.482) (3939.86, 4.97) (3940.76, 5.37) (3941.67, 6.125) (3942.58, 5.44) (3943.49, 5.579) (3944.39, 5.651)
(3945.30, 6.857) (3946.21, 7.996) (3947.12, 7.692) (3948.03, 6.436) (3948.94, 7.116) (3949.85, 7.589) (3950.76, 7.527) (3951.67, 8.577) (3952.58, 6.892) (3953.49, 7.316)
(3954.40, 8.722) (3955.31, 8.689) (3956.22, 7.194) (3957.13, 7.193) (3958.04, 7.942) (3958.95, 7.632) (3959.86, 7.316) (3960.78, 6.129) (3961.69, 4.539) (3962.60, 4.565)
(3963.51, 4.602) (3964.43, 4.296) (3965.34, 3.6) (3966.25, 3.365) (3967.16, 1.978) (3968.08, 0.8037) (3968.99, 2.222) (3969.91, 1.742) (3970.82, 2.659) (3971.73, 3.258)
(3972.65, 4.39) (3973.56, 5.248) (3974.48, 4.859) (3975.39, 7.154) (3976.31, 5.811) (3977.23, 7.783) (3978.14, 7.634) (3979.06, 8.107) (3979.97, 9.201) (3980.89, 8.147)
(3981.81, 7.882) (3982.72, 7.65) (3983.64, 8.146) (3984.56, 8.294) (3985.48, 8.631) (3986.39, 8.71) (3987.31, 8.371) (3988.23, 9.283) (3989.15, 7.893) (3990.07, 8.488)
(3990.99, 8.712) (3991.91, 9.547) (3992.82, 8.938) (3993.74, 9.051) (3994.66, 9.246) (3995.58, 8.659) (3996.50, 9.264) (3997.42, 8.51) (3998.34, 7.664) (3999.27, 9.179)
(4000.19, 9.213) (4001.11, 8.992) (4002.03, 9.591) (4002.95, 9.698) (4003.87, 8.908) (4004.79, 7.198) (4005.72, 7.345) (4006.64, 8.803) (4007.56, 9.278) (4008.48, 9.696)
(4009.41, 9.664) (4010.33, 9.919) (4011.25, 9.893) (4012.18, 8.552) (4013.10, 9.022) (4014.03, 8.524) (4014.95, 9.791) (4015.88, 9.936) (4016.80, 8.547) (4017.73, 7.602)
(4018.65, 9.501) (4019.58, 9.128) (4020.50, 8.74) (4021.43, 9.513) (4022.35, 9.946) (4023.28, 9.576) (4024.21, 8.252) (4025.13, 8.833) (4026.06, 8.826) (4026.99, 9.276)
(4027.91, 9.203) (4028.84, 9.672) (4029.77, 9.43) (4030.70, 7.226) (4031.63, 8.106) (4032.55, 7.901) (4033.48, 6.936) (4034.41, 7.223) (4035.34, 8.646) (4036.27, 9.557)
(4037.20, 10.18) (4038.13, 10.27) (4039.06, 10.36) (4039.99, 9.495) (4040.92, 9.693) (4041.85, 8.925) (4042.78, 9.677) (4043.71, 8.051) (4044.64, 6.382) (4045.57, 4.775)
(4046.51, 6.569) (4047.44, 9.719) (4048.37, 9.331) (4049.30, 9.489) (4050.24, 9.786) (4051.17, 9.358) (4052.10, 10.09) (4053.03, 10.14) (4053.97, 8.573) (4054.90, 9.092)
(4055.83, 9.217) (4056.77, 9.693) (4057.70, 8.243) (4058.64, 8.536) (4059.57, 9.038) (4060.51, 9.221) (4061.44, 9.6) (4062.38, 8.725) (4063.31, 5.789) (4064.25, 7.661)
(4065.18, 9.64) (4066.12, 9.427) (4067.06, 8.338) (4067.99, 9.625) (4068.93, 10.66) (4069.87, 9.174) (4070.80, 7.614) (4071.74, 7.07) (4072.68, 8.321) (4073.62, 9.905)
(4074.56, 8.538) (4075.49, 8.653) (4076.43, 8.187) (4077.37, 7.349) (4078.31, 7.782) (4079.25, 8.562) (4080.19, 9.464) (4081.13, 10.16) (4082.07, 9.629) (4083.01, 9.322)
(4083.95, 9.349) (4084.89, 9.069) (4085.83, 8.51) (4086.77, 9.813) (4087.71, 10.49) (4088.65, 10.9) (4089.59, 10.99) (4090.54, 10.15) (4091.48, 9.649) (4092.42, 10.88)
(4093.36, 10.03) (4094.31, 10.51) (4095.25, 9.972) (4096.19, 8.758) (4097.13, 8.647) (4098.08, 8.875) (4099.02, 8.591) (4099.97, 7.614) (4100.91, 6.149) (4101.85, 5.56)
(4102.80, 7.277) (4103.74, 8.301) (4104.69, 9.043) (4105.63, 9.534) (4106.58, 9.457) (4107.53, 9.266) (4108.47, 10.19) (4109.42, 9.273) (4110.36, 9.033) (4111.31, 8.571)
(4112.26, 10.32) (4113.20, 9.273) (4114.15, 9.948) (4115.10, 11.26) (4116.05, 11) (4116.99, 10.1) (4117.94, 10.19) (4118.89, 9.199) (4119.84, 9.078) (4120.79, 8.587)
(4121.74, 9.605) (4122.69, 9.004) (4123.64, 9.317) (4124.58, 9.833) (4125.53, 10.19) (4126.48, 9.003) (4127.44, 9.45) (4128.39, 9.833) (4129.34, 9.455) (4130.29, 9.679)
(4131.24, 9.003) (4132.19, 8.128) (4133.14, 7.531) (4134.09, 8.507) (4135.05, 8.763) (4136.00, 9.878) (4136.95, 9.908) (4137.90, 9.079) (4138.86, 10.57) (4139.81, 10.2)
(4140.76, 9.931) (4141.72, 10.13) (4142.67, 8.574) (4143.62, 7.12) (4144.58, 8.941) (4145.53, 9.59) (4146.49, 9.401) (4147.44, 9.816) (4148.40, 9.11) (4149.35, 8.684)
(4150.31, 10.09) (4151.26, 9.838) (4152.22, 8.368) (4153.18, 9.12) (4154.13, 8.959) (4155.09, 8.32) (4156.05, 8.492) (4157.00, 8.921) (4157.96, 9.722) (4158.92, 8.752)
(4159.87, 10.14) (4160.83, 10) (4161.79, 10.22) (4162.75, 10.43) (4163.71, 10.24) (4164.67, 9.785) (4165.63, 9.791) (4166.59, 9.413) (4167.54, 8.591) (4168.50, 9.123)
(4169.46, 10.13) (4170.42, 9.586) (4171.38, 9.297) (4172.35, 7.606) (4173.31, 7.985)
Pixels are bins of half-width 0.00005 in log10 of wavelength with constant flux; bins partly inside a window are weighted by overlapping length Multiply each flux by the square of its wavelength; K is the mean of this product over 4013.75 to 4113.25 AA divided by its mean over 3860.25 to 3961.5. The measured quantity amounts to 1.6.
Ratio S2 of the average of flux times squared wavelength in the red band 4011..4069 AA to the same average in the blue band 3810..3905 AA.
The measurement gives 1.6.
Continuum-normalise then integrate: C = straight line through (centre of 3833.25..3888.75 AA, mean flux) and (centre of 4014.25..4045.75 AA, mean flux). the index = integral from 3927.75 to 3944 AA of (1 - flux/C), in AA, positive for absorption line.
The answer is 8.6 AA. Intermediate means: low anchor 6.02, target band 3.42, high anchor 8.84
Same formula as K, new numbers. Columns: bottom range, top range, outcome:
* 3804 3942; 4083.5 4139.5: 1.78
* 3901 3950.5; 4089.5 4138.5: 1.79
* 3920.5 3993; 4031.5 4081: 1.58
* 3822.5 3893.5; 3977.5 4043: 1.65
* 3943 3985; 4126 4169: 1.65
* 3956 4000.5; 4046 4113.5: 1.40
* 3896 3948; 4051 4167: 1.76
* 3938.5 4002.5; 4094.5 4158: 1.44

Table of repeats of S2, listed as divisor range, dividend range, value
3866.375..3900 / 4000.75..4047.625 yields 1.49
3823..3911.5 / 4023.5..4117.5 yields 1.65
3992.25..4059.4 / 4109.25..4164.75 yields 1.11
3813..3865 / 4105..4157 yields 1.95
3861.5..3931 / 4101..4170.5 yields 1.64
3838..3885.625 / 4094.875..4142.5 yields 1.66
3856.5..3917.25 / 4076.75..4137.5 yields 1.58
